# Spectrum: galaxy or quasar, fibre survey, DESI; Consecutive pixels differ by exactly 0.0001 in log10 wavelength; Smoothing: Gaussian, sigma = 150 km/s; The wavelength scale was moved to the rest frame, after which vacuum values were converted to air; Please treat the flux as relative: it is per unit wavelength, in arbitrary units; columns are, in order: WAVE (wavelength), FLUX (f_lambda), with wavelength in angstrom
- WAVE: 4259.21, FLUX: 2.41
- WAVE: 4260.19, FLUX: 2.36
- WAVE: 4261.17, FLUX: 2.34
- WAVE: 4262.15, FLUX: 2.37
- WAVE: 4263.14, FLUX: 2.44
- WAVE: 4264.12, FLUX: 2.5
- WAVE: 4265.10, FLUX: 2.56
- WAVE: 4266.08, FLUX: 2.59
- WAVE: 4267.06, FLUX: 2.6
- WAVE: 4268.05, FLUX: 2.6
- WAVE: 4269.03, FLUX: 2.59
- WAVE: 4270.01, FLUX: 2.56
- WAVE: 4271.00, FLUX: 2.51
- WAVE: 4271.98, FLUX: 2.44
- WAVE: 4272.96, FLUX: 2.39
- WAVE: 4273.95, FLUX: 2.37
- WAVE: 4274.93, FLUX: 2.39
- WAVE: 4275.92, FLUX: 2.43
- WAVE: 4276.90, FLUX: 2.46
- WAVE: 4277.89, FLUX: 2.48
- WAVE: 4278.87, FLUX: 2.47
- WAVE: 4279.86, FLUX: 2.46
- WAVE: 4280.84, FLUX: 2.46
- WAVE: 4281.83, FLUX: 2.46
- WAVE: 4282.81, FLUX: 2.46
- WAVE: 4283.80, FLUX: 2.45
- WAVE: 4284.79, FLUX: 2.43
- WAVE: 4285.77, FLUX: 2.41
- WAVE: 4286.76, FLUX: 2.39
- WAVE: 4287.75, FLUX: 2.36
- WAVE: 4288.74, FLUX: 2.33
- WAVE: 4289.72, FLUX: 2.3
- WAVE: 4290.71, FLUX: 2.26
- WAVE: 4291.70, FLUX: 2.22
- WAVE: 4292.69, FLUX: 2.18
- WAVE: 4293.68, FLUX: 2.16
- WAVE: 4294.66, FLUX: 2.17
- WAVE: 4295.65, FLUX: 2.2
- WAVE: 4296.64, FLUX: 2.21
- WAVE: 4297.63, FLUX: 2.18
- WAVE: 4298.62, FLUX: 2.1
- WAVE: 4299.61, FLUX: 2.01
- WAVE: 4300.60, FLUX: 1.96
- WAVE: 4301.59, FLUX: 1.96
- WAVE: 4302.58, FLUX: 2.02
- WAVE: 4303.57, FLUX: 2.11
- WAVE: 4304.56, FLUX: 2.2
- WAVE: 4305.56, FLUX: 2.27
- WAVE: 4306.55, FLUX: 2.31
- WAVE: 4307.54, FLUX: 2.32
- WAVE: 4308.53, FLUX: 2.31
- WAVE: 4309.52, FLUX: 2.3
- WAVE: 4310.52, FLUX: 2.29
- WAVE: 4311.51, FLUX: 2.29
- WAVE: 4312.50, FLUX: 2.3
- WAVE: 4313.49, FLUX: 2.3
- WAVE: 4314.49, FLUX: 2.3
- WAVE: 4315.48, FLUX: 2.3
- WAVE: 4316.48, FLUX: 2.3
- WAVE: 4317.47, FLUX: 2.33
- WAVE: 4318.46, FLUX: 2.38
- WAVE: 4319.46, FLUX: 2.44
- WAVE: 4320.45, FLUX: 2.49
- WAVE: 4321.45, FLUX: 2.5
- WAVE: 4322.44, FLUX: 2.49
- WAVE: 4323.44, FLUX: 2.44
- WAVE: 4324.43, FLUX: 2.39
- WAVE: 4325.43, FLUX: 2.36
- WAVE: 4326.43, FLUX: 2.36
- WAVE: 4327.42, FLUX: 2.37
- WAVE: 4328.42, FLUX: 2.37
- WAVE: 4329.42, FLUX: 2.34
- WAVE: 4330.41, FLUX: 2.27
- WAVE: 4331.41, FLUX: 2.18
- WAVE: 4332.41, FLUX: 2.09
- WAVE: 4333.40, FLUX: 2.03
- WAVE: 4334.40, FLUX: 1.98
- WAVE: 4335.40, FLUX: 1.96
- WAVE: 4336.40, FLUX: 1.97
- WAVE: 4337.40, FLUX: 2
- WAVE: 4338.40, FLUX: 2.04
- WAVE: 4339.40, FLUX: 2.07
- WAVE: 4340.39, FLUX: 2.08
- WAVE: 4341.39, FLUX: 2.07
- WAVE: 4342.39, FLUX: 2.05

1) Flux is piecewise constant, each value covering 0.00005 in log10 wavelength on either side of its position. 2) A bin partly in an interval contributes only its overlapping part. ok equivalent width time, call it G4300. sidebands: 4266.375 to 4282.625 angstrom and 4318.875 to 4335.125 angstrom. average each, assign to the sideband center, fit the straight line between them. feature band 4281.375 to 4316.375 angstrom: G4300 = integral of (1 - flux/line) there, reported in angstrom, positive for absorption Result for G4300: 2.20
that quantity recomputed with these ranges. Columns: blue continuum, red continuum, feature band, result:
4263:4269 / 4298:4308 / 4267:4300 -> -0.1 angstrom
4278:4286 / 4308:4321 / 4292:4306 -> 1.6 angstrom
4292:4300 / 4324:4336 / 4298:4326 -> -1.2 angstrom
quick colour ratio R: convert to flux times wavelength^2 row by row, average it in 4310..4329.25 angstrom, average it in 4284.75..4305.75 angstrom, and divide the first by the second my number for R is 1.1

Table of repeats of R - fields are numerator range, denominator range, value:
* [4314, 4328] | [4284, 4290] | 1.02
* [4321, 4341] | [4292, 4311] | 1.03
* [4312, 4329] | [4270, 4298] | 1.02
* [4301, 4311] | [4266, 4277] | 0.90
